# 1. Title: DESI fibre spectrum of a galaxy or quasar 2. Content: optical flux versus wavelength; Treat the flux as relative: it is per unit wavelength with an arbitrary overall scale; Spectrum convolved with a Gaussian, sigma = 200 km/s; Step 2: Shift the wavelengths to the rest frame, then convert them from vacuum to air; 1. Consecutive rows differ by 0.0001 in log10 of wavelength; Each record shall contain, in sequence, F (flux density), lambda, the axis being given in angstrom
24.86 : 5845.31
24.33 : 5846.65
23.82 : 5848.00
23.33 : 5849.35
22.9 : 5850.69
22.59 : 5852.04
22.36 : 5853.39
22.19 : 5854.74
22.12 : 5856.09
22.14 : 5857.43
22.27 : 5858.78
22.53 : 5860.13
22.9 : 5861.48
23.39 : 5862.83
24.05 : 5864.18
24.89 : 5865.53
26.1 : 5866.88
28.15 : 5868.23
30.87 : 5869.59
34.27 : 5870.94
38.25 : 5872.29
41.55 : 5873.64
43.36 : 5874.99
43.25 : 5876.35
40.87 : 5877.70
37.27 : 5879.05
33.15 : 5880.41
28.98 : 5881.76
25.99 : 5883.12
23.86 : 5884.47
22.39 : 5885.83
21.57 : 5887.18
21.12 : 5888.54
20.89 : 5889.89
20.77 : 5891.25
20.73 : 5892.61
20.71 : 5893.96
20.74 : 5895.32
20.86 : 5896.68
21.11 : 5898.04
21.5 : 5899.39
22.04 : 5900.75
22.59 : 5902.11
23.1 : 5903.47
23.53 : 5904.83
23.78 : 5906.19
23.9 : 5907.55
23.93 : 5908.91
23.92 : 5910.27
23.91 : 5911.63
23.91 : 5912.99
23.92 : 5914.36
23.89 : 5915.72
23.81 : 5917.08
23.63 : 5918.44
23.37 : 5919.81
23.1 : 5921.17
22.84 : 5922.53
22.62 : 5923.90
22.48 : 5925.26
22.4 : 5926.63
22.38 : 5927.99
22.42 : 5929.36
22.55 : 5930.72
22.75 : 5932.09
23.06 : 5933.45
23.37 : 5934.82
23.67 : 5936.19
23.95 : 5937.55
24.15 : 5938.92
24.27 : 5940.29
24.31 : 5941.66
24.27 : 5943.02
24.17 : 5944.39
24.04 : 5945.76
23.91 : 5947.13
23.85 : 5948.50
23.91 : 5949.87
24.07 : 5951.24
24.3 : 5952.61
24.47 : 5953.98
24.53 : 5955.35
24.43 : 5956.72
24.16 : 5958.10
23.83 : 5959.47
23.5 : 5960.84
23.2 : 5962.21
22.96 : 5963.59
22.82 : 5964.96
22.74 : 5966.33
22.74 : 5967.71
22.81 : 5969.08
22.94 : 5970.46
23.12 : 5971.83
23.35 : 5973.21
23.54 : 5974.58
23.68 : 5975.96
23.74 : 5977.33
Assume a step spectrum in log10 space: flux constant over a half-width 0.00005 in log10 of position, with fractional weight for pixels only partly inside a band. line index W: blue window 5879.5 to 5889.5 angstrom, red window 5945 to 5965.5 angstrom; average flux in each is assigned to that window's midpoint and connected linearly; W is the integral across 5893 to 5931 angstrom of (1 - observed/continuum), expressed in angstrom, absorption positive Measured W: 3.1 angstrom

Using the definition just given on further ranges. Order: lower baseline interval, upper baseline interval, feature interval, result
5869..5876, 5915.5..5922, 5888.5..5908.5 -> 5.26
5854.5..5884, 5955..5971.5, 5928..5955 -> 1.23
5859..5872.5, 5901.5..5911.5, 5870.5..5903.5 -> -2.98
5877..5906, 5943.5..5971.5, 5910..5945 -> 0.88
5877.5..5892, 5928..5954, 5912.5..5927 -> 0.87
